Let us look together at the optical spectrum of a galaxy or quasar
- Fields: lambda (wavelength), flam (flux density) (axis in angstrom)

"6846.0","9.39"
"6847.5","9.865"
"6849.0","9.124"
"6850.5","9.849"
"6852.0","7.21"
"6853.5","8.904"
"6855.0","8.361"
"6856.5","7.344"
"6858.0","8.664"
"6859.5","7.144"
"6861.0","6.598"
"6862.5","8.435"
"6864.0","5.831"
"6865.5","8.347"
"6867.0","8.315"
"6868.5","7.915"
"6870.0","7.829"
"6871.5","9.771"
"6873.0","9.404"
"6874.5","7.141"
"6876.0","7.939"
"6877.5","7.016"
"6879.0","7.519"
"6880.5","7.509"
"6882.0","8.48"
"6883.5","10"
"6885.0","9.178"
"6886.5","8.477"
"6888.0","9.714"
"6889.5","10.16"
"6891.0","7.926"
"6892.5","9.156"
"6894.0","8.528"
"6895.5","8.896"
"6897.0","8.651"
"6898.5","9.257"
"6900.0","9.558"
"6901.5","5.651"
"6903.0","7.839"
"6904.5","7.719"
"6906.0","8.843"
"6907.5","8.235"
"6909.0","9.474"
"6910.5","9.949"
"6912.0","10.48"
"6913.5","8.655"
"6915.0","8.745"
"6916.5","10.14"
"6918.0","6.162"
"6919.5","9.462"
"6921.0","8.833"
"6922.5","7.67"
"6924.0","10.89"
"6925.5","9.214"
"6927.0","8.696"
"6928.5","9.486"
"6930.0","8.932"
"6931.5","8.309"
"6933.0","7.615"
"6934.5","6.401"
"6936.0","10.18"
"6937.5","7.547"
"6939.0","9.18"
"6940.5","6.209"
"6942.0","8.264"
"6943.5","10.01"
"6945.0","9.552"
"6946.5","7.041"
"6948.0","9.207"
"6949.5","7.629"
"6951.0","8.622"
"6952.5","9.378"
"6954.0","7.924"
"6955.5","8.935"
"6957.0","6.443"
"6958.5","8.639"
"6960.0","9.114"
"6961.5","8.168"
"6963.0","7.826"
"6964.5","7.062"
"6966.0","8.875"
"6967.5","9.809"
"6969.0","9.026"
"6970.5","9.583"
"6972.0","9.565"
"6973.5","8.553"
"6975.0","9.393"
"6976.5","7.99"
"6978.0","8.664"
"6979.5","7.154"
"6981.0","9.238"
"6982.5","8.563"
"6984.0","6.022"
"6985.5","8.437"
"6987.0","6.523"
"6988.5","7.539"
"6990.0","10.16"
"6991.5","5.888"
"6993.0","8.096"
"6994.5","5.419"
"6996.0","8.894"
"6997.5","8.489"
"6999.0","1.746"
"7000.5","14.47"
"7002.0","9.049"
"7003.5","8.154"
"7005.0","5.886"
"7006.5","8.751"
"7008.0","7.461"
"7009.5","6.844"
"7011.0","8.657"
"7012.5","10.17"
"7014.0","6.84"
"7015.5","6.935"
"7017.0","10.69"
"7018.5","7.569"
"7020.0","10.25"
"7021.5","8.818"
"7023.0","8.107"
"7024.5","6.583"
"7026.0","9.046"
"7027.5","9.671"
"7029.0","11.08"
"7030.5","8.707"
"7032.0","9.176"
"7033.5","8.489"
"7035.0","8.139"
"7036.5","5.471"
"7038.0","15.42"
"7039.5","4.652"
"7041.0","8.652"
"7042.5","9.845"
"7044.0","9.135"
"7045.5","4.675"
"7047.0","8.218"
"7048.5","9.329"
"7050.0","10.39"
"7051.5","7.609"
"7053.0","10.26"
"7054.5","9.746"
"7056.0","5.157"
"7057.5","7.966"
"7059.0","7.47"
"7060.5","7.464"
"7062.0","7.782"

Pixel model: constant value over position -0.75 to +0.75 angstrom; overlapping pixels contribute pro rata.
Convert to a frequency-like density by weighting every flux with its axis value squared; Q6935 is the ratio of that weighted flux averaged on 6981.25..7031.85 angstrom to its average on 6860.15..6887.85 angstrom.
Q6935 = 1.05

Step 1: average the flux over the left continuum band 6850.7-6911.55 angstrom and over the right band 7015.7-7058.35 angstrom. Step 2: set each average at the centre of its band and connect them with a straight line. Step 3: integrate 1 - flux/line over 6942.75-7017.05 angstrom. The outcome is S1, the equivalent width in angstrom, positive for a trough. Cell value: 2.6 angstrom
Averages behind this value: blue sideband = 8.35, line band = 8.24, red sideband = 8.65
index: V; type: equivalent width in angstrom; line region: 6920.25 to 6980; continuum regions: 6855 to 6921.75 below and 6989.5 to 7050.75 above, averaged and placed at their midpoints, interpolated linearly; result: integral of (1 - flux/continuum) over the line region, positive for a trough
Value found -1.0 angstrom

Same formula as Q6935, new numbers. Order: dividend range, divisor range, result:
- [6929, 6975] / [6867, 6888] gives 1.03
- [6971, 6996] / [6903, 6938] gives 0.93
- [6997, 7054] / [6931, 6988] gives 1.04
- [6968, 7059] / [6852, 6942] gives 1.02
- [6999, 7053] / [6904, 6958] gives 1.02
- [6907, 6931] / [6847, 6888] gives 1.12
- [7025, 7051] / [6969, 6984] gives 1.04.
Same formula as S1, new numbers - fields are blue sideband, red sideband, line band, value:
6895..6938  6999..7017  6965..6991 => -0.24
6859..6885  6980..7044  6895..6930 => -3.12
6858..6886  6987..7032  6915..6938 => -1.48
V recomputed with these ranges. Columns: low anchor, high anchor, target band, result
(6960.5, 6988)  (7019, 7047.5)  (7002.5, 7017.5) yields 0.9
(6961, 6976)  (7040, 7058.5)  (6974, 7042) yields 2.3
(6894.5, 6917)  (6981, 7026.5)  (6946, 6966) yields 0.5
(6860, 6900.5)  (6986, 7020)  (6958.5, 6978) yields -1.5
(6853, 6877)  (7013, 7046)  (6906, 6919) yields -1.3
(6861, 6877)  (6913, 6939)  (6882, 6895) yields -1.4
